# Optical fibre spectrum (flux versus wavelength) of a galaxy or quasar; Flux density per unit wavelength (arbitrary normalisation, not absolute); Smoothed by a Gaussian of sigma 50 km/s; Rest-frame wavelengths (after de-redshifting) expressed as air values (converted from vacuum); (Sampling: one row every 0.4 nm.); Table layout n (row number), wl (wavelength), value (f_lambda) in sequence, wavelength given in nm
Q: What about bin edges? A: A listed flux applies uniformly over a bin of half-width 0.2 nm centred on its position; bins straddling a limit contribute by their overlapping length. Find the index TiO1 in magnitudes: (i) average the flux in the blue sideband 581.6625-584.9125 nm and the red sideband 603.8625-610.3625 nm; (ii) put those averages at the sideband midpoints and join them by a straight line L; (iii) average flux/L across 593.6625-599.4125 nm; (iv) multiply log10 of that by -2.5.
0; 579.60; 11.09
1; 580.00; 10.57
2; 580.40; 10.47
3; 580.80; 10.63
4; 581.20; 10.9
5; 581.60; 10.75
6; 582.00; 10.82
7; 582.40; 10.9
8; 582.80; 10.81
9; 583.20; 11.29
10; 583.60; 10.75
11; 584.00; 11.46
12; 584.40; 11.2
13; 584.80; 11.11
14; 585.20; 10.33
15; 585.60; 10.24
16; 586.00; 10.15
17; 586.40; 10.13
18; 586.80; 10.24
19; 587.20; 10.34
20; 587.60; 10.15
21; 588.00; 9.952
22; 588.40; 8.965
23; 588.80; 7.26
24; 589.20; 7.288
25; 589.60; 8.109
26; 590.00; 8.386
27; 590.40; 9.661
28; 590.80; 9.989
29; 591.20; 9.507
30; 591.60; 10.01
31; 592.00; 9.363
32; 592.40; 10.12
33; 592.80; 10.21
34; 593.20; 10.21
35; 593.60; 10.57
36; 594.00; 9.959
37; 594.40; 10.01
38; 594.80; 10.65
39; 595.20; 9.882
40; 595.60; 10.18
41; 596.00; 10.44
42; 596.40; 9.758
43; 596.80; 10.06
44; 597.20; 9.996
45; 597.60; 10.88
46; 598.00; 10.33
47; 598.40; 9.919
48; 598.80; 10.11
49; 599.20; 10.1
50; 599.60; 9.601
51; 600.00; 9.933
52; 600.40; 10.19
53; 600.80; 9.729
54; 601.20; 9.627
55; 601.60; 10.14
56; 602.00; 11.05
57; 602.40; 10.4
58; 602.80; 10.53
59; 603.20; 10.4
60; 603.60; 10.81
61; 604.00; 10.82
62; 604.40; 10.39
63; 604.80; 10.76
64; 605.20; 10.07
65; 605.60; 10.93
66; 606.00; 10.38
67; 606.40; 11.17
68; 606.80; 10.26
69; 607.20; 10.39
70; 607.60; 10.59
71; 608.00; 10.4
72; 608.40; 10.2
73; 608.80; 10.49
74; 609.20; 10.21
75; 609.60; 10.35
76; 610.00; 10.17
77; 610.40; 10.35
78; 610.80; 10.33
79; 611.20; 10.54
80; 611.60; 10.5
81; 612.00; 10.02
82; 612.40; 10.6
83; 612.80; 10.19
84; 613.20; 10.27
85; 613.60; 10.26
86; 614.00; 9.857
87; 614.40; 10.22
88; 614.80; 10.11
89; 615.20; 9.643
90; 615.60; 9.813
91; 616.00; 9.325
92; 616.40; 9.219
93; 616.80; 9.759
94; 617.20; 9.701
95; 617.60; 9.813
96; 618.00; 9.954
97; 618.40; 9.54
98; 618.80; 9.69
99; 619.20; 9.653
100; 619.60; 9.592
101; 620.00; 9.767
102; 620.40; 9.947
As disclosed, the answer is 0.06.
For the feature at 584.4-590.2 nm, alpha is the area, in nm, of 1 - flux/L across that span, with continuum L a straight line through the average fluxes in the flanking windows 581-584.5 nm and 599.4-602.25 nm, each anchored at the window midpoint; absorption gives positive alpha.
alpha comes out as 0.658 nm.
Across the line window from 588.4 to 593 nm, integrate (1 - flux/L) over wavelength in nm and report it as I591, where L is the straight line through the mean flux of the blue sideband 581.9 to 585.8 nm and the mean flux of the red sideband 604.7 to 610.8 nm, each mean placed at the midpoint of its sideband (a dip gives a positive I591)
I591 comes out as 0.72 nm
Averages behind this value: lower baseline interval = 10.9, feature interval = 9.08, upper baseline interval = 10.4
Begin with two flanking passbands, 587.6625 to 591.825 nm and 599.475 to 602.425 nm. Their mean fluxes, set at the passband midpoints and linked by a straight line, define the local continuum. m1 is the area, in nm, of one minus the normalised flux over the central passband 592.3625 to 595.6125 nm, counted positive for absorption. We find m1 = -0.29 nm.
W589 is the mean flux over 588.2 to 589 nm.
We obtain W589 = 8.11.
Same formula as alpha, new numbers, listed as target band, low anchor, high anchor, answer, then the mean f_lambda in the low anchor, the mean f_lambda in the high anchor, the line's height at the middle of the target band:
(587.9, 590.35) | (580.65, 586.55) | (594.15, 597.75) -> 0.51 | 10.8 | 10.2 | 10.5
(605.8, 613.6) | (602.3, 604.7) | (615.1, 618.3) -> -0.19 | 10.6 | 9.65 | 10.1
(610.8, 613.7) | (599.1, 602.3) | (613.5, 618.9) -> -0.15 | 10.1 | 9.77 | 9.84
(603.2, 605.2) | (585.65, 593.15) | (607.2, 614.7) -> -0.11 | 9.47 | 10.3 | 10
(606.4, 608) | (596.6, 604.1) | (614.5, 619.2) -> -0.08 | 10.2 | 9.7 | 10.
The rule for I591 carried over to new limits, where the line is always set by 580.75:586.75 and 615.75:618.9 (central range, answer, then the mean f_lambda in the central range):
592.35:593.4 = 0.03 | 10.2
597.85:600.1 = 0.05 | 9.99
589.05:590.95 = 0.33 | 8.69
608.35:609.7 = -0.06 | 10.3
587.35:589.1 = 0.26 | 9.02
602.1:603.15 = -0.04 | 10.5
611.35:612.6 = -0.07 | 10.4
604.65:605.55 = -0.04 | 10.5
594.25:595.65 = 0.03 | 10.2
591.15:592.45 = 0.09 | 9.74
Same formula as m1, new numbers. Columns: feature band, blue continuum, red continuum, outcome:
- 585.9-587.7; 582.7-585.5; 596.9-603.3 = 0.10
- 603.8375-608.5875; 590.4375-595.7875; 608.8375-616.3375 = -0.20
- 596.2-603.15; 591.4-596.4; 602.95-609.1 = 0.12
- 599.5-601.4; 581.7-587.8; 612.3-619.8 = 0.08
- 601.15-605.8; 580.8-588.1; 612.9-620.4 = -0.17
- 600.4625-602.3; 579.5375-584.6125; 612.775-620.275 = 0.02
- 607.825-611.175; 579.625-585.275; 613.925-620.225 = -0.12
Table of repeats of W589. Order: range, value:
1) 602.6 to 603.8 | 10.6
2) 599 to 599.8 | 9.85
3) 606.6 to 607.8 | 10.4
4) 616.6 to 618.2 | 9.81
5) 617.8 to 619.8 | 9.69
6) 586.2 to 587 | 10.2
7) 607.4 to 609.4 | 10.4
